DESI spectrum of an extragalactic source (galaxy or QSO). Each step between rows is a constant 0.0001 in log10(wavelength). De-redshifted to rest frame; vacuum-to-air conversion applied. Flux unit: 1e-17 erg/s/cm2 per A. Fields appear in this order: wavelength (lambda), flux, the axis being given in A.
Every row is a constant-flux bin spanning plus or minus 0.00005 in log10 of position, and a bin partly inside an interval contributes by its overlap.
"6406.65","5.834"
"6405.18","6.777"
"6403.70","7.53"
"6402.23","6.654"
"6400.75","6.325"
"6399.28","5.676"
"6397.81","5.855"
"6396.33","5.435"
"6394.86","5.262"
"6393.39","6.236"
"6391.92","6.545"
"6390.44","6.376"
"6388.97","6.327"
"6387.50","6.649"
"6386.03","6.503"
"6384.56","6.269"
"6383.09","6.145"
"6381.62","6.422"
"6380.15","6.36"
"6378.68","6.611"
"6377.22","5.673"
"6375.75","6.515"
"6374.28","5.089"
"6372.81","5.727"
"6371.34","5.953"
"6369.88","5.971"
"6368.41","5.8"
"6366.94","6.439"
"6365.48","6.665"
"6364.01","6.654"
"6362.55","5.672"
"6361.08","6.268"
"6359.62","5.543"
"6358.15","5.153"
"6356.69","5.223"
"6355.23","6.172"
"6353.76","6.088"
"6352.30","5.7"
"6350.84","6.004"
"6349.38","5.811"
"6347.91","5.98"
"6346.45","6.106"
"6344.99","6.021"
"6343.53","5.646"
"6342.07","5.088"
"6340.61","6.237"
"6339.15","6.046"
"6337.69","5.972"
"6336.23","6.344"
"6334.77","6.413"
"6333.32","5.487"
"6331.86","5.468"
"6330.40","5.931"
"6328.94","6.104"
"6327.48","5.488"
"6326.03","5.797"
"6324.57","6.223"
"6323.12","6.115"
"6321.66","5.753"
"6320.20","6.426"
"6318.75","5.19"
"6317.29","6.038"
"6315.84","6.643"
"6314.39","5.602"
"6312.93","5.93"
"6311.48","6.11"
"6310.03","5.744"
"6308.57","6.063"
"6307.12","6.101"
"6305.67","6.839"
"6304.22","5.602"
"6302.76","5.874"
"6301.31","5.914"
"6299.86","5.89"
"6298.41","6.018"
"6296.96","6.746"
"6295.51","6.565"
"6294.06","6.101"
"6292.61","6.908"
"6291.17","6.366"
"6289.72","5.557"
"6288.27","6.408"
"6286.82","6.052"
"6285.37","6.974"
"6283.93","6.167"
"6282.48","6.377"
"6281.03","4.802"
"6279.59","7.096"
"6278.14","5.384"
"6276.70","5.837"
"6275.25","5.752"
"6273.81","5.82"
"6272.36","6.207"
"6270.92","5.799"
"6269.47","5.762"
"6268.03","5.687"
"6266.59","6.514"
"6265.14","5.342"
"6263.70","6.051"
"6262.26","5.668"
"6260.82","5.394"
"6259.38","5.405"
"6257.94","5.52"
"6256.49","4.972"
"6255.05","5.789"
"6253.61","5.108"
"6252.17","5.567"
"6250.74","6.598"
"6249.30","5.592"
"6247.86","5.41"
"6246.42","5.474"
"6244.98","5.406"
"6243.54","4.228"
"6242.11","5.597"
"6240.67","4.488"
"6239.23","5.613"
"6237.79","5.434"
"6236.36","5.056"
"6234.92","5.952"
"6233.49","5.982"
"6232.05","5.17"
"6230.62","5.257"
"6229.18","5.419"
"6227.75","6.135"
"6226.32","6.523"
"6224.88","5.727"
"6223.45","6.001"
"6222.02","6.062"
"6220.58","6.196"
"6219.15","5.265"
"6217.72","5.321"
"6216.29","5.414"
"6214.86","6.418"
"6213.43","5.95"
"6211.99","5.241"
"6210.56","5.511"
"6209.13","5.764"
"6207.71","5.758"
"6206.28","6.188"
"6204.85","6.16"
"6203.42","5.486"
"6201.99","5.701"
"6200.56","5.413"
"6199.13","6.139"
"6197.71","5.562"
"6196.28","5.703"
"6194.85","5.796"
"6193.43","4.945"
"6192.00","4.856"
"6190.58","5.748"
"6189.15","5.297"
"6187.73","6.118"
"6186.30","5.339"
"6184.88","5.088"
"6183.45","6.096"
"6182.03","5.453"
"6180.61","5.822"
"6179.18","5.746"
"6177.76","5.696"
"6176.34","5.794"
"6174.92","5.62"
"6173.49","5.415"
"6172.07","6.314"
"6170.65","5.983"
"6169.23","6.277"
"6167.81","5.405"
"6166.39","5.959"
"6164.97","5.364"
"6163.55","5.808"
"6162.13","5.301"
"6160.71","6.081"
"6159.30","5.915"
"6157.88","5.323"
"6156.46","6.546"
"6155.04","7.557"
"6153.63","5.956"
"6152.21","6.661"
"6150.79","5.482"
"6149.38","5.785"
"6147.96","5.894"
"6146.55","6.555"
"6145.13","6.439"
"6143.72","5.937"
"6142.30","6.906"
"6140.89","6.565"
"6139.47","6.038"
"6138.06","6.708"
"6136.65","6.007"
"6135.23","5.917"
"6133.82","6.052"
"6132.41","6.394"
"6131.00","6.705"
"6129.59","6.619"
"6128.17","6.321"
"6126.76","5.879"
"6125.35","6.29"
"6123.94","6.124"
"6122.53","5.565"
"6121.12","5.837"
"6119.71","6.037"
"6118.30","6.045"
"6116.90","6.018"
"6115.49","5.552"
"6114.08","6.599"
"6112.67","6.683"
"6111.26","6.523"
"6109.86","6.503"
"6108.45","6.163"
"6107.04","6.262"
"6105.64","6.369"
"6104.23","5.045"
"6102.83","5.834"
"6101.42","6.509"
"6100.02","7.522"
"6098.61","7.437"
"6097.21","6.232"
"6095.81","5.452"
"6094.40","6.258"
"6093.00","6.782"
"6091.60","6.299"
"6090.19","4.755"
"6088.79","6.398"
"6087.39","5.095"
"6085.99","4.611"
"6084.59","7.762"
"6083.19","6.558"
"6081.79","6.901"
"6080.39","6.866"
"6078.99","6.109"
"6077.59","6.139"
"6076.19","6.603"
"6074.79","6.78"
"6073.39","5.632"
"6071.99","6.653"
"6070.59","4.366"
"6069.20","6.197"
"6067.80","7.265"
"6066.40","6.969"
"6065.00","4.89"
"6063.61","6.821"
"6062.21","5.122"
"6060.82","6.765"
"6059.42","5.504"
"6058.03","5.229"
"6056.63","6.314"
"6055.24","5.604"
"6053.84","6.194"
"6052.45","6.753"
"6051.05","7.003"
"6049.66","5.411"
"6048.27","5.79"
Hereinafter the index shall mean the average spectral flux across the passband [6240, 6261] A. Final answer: 5.37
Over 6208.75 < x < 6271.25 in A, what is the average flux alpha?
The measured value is 5.61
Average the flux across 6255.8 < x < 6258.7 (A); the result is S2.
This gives 5.24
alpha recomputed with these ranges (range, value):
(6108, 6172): 6.14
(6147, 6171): 5.97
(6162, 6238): 5.69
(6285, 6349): 6.04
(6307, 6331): 5.95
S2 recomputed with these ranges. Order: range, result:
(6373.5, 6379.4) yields 5.97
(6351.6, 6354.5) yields 5.89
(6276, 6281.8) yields 5.79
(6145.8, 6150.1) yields 6.08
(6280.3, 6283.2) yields 5.6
